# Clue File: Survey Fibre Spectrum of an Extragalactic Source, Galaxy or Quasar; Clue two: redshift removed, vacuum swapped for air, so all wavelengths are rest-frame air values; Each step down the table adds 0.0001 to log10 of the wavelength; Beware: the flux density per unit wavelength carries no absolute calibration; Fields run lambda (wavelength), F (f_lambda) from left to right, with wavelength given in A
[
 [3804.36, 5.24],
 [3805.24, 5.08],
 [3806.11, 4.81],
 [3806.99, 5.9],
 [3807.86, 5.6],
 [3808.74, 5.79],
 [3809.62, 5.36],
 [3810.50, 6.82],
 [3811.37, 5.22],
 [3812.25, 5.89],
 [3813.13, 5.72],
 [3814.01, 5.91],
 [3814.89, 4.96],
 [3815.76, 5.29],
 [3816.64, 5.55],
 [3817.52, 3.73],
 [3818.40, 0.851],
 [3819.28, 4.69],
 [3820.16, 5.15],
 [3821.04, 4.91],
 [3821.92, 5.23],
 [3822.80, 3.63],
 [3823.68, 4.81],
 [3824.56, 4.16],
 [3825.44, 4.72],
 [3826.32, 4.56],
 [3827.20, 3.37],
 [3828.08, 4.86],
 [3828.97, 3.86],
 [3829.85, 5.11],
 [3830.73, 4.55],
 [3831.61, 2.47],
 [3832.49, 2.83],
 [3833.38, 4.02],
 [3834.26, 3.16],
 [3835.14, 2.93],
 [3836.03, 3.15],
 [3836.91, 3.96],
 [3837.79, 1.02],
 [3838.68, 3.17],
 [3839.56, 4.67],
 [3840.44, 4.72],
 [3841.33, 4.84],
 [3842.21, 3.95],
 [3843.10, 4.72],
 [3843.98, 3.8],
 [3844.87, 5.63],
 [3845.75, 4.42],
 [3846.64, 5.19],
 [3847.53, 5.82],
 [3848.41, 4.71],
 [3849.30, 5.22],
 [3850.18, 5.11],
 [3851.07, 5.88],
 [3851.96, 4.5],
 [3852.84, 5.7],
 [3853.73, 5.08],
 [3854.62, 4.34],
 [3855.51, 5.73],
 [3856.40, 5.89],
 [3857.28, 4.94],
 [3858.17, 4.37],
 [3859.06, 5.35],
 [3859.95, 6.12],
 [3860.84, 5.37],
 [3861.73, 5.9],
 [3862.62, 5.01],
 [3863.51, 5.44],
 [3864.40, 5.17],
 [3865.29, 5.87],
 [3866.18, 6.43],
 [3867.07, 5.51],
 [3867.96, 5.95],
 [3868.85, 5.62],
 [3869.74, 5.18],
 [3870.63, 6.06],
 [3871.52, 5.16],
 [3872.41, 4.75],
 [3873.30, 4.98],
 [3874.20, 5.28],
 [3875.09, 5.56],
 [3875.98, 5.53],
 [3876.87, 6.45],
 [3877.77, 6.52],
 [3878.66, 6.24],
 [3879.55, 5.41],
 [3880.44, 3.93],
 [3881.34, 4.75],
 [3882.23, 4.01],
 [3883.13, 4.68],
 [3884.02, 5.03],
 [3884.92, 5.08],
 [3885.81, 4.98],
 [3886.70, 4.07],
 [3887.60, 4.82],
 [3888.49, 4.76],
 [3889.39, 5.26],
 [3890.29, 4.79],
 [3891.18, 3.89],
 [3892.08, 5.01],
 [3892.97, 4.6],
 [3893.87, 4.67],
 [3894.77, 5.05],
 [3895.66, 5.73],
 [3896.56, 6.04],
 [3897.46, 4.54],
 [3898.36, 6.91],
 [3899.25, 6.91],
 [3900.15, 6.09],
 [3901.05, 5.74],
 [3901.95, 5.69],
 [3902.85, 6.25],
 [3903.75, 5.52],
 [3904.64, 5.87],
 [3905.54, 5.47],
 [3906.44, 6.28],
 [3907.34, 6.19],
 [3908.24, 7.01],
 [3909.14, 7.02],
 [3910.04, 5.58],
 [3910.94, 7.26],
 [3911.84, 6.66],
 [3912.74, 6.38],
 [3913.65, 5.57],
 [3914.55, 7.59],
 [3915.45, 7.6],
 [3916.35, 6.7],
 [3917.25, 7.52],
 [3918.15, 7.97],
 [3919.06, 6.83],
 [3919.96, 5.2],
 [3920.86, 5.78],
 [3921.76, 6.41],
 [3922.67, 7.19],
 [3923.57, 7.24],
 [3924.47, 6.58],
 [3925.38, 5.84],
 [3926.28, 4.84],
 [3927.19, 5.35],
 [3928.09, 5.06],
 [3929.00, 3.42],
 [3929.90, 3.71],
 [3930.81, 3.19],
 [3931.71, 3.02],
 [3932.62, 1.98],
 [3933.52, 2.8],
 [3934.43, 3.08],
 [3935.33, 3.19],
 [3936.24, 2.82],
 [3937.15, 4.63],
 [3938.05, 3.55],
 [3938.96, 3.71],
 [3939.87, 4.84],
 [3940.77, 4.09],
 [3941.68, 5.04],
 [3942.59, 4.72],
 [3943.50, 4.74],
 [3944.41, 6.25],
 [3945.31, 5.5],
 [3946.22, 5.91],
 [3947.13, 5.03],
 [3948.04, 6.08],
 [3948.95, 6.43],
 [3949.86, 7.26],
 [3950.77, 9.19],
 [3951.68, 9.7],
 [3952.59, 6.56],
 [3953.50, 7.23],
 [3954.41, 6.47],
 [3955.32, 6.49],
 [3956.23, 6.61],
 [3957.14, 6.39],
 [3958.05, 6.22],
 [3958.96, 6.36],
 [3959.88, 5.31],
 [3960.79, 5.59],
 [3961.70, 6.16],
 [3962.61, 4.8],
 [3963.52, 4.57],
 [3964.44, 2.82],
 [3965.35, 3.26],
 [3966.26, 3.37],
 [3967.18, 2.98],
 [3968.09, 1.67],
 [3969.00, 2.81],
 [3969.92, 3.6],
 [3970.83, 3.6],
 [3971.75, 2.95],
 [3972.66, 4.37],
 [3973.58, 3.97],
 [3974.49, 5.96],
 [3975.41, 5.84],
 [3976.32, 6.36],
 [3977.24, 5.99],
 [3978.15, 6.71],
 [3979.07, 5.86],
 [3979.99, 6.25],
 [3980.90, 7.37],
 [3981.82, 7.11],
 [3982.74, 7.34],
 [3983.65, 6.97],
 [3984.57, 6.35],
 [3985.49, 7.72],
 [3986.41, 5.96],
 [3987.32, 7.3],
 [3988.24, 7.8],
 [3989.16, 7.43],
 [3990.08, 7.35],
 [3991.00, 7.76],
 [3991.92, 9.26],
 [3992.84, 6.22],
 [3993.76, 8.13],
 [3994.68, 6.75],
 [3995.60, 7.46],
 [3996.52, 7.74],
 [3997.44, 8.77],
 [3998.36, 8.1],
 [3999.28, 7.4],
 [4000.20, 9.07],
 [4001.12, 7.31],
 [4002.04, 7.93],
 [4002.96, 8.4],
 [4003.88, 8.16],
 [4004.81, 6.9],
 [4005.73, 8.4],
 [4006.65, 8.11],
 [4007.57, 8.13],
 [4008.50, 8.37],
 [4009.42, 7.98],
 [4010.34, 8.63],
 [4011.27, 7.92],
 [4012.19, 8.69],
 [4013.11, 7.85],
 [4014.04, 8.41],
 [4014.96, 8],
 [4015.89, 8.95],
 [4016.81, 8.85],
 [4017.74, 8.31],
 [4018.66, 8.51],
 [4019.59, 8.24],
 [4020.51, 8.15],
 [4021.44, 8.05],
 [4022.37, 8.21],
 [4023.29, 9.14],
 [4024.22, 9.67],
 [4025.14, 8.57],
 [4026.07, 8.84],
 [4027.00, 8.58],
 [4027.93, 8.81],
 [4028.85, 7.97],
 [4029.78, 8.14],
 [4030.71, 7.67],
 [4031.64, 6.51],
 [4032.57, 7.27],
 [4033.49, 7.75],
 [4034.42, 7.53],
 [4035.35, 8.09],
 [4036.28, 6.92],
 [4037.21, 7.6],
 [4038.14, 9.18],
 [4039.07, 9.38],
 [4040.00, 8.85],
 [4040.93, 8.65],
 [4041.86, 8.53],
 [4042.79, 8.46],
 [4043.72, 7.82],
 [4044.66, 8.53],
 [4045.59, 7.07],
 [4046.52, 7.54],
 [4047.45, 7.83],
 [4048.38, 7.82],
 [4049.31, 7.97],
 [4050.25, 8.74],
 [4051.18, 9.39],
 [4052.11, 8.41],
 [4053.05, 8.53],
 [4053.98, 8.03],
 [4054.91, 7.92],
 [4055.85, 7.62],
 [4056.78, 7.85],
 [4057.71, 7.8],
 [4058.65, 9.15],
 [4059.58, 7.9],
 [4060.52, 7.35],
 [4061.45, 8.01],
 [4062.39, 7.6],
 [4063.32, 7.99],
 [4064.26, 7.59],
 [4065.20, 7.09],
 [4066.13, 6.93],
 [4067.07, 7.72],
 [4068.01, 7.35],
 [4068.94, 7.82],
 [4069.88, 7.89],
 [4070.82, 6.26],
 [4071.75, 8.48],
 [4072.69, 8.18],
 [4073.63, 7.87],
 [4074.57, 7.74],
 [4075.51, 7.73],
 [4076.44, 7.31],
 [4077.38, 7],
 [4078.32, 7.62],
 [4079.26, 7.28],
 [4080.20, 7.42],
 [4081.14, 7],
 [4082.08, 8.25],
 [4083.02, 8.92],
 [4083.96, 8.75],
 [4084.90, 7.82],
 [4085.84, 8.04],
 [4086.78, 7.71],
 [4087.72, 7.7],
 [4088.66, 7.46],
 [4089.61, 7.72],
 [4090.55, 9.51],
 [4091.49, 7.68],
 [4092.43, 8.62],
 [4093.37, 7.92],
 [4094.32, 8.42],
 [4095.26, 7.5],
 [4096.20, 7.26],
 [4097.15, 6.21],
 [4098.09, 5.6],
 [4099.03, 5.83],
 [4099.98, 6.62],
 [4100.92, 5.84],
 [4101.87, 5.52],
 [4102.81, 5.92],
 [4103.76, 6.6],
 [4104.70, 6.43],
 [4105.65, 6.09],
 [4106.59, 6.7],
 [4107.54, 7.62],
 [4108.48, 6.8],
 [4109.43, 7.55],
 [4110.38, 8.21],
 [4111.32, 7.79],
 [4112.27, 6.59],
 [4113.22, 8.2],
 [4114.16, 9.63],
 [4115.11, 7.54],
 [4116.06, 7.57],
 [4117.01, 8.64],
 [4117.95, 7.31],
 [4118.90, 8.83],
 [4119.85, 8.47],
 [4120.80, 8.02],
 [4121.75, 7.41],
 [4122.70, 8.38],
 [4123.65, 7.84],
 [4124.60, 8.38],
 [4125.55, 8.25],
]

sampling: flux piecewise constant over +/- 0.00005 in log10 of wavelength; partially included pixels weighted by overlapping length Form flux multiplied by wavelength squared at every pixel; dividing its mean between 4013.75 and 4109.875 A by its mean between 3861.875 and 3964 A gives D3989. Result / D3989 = 1.51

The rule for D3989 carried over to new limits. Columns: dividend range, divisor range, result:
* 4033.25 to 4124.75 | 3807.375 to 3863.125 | 1.87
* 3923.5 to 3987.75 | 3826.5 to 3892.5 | 1.14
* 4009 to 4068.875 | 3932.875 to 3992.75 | 1.52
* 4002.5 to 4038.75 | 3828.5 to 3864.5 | 1.95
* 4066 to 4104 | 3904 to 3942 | 1.50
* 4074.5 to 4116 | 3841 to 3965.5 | 1.50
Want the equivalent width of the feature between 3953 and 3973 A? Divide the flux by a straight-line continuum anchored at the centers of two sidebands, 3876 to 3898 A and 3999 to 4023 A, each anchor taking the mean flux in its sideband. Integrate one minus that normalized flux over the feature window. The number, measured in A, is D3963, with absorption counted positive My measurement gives 6.4 A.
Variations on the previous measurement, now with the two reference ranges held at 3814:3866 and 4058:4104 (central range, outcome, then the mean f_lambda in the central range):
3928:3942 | 5.3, 3.58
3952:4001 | 1.2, 6.11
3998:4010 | -2.7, 8.03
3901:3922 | -3.8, 6.44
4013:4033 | -4.5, 8.31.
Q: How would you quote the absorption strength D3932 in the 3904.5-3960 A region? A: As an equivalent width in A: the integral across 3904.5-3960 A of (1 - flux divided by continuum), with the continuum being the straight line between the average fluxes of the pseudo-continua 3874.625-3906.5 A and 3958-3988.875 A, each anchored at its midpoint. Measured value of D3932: -4.0 A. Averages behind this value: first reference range 5.33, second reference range 5.33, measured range 5.72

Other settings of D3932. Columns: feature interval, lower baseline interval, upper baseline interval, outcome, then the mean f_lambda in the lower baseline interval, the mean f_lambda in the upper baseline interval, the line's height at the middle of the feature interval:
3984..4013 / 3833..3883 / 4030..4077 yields -2.9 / 4.97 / 7.9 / 7.08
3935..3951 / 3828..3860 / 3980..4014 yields 3.6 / 4.46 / 7.72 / 6.57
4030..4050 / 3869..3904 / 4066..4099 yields -2.3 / 5.28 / 7.66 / 7.14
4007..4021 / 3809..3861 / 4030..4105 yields -2.7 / 4.6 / 7.69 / 6.98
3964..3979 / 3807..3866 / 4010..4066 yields 6.1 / 4.72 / 8.16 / 7.03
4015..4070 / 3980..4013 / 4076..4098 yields -2.7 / 7.71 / 7.75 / 7.73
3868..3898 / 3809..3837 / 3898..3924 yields 3.6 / 4.43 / 6.5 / 5.84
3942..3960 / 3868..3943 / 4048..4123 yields -1.6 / 5.33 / 7.64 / 5.92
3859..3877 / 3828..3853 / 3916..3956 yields -3.7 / 4.25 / 5.44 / 4.59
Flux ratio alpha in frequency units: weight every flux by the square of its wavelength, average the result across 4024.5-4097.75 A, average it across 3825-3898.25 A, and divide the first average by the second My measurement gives 1.8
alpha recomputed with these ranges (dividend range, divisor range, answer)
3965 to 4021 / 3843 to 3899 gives 1.41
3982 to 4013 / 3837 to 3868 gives 1.67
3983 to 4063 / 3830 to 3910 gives 1.71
